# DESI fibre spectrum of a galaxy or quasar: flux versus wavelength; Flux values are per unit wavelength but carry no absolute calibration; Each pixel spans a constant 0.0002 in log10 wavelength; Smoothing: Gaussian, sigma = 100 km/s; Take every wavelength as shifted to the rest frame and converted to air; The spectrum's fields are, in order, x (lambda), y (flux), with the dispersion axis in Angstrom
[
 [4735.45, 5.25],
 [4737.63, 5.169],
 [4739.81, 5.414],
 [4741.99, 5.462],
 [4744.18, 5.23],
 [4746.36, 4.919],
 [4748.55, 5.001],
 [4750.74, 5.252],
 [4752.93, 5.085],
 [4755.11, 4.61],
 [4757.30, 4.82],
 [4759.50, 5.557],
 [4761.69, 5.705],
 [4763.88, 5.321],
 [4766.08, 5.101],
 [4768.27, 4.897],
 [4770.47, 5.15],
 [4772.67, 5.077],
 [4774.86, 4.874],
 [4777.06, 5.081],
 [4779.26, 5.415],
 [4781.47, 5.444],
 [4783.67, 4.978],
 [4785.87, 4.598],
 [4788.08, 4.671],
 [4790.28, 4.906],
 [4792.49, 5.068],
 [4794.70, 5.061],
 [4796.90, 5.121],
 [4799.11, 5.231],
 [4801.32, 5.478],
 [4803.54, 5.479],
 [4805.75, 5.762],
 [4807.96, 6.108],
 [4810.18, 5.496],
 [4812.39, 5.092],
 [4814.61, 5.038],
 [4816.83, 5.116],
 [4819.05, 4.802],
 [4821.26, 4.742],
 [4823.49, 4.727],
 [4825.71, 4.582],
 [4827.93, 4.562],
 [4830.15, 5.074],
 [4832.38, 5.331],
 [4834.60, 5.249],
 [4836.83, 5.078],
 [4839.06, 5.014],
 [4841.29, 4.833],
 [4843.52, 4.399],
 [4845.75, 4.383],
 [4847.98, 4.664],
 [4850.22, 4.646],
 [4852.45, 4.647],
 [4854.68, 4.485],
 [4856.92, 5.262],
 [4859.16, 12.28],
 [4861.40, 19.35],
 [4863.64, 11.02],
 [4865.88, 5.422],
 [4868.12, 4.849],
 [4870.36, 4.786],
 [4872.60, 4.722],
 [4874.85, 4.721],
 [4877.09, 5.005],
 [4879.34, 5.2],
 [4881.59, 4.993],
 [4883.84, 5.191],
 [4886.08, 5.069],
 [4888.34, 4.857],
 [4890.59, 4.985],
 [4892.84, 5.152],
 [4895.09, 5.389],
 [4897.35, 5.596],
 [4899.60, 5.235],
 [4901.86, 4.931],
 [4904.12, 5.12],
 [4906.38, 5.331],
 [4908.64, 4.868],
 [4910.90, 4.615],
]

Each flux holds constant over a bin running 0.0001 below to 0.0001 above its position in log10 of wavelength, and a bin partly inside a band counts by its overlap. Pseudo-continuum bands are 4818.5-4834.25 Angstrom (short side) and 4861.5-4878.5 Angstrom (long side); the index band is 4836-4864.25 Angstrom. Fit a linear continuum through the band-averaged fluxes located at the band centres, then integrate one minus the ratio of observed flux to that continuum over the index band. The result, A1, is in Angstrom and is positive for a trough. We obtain -4.6 Angstrom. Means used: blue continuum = 4.86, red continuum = 6.59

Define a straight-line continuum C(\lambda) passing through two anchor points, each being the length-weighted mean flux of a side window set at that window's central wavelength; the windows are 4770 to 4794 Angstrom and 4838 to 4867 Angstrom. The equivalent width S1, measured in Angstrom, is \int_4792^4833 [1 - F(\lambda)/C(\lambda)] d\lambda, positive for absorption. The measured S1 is 4.8 Angstrom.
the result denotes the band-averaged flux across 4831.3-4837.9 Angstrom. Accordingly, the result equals 5.22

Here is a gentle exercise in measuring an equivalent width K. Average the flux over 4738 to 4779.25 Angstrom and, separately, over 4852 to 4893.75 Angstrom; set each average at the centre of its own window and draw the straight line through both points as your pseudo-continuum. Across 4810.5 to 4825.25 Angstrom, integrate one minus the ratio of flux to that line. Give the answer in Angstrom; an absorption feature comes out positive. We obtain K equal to 2.2 Angstrom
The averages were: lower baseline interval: 5.15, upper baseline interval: 6.45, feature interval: 4.94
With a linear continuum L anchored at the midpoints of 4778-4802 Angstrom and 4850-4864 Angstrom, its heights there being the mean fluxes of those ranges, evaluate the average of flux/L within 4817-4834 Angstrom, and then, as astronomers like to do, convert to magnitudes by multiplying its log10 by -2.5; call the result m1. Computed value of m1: 0.42 mag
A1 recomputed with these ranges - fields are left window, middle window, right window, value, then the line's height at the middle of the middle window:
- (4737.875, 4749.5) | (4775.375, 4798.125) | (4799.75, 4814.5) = 1.6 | 5.42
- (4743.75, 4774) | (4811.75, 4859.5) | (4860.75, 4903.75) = 4.9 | 5.65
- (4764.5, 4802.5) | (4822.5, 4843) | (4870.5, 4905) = 0.6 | 5.07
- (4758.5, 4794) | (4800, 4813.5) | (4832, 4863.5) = 0.4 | 5.74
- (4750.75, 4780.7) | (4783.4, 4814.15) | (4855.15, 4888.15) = 2.5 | 5.68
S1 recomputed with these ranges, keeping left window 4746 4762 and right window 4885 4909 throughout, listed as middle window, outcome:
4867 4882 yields 0.72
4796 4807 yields -0.68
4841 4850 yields 1.01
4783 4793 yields 0.56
